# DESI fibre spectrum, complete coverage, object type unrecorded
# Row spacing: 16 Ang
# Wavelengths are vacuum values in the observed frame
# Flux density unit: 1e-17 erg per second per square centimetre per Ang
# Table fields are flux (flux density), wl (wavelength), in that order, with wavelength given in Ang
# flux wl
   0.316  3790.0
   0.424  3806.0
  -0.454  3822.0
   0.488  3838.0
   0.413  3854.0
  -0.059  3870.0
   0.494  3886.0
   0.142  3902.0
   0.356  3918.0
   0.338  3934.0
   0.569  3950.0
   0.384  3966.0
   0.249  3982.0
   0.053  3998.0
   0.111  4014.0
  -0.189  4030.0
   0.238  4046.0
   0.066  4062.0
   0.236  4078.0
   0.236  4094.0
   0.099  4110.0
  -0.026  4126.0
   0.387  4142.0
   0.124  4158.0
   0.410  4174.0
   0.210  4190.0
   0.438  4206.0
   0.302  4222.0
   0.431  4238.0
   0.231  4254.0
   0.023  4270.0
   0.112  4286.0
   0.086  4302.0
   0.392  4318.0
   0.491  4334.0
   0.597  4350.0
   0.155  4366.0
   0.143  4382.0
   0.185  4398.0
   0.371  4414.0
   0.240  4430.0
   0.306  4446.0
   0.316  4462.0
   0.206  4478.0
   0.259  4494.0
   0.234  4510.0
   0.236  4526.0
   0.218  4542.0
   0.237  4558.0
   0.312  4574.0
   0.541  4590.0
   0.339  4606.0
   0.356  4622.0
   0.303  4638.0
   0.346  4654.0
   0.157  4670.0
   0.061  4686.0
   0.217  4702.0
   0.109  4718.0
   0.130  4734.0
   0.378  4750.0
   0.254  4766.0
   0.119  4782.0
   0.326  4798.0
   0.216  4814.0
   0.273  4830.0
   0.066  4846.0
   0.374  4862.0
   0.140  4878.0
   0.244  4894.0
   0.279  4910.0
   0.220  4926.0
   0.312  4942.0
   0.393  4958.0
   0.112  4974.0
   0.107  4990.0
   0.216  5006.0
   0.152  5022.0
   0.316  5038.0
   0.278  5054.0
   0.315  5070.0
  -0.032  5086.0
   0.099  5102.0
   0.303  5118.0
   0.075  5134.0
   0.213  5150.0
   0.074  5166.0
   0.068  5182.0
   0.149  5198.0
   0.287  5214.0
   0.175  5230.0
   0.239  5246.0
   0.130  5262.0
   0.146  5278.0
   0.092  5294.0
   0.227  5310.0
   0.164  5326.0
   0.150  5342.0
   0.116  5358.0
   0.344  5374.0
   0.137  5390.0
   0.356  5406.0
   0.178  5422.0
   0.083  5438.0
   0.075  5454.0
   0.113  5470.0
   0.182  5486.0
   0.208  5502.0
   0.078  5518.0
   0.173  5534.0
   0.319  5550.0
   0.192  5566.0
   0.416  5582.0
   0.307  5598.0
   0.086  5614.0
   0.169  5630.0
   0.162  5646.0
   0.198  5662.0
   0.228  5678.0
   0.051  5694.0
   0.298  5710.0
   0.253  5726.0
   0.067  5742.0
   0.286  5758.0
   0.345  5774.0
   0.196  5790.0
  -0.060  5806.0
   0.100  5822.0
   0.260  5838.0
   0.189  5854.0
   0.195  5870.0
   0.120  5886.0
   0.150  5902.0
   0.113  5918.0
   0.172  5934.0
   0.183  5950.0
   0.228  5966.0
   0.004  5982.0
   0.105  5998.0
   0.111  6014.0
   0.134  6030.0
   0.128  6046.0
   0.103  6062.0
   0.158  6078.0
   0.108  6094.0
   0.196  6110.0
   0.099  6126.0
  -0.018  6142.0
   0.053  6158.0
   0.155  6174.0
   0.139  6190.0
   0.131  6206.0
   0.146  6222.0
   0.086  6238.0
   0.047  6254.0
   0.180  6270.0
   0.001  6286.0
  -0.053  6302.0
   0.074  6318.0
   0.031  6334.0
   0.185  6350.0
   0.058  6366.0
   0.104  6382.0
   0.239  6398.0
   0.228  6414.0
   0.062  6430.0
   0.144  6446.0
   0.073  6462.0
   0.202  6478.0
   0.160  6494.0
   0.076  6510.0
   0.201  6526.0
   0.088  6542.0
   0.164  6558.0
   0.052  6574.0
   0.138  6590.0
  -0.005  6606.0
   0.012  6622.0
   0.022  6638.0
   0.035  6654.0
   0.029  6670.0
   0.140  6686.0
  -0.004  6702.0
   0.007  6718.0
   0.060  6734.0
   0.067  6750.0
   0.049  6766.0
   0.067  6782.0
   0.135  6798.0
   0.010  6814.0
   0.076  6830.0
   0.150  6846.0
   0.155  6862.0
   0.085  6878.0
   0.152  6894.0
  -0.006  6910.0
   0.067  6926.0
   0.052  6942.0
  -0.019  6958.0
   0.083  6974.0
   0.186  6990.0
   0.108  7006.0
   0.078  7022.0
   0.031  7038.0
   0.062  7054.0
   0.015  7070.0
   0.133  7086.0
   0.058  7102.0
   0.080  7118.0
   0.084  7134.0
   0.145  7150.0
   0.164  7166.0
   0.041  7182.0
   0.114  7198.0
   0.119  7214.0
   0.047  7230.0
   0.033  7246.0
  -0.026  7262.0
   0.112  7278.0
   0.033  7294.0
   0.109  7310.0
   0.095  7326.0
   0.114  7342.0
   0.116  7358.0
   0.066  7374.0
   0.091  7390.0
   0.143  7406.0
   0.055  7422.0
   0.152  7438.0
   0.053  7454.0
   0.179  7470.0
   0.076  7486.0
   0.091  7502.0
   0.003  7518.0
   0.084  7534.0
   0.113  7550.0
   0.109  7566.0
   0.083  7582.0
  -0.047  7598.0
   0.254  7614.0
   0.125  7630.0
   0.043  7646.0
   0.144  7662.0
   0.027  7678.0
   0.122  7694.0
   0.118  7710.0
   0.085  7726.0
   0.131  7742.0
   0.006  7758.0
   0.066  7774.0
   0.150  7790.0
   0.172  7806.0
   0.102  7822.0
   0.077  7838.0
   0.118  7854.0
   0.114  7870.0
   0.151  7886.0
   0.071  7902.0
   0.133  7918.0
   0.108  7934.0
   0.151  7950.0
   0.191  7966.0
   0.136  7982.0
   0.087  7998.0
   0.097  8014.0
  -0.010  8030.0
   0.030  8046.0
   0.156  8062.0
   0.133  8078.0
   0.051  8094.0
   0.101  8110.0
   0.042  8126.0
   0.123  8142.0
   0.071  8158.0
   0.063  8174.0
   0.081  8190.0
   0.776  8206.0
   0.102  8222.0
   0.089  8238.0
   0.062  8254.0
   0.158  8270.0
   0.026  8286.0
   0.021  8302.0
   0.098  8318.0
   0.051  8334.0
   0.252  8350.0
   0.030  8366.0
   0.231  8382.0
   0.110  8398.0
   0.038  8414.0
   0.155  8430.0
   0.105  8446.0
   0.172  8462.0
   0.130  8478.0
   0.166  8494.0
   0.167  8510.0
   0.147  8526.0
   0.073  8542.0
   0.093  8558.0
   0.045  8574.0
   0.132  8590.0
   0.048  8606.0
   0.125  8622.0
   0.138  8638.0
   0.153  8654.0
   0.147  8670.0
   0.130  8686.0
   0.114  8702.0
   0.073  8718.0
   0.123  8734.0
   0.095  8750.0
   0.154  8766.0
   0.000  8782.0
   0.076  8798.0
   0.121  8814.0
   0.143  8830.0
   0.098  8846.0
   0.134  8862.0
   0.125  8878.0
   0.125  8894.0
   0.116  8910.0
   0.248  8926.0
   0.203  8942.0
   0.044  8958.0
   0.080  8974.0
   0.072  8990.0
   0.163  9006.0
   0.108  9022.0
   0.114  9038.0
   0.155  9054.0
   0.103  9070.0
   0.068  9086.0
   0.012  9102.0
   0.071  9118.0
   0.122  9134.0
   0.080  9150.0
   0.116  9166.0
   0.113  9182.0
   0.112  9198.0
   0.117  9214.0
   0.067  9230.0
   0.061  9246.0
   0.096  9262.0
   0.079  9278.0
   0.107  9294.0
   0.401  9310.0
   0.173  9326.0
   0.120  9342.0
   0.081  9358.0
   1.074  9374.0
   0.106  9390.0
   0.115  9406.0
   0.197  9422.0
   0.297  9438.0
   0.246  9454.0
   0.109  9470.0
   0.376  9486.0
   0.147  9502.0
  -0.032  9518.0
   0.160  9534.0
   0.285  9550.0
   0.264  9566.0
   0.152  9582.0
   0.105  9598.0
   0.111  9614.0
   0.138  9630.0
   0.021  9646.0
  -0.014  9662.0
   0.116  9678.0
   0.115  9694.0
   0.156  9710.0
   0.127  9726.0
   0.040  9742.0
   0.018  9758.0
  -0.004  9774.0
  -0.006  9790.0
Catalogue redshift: 1.20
